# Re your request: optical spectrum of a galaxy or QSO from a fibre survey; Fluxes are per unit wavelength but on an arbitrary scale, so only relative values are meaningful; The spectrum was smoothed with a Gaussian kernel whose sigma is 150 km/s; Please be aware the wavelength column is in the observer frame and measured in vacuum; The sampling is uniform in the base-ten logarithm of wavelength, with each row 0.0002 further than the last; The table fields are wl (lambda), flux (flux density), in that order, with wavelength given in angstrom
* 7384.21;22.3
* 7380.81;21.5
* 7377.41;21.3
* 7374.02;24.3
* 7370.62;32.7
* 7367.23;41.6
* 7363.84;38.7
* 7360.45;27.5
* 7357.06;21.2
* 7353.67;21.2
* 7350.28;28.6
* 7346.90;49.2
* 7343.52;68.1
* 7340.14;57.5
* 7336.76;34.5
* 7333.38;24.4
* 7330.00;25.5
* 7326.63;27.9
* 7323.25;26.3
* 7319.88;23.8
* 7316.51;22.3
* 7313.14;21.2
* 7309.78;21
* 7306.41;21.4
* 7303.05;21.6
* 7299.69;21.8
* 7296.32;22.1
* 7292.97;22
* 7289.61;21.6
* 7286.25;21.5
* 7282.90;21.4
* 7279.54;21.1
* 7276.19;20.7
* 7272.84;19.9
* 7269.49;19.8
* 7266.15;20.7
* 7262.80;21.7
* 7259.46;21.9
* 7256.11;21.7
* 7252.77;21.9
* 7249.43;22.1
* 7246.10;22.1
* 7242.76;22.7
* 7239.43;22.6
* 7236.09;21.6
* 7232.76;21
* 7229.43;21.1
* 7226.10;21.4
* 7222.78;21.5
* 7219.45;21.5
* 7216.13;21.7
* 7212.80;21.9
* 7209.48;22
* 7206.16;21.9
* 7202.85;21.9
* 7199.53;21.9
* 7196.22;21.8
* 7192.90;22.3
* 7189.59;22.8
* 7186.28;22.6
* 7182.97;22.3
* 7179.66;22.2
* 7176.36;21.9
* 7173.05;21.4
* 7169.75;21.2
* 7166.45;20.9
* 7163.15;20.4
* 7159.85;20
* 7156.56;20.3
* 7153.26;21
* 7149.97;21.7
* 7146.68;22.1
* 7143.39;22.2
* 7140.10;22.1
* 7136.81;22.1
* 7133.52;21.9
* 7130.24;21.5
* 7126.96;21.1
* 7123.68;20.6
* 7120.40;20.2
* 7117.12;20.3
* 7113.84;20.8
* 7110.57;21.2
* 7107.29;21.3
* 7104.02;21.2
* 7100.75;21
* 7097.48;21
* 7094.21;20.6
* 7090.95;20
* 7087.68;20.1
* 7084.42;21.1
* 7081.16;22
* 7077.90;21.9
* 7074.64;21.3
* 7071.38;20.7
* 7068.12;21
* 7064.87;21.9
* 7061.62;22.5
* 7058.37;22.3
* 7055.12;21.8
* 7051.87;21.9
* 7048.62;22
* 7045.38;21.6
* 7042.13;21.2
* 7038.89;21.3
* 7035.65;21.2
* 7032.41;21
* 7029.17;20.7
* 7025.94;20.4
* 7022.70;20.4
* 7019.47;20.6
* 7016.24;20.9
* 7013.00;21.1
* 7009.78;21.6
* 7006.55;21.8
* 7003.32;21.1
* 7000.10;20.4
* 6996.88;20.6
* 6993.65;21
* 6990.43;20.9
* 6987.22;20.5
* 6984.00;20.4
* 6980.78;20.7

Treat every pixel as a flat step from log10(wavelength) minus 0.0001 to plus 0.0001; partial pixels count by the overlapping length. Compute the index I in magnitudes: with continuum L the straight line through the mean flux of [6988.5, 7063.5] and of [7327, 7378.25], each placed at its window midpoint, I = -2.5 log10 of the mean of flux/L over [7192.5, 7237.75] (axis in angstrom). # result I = 0.31 mag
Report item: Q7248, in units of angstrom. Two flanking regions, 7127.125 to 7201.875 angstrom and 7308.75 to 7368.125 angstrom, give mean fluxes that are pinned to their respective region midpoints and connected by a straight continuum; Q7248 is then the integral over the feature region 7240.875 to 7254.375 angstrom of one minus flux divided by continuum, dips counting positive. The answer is 2.3 angstrom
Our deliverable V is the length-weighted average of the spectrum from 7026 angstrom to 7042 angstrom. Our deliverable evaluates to 21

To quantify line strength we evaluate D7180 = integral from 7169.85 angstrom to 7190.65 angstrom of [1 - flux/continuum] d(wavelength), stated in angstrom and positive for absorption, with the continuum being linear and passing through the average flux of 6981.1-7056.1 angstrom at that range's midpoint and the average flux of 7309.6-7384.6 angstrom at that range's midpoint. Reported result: 3.0 angstrom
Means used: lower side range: 21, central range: 22.1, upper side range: 30.9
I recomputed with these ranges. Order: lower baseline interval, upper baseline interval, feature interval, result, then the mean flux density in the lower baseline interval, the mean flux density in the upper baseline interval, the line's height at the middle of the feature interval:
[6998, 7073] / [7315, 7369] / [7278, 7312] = 0.422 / 21.3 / 33.7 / 31.8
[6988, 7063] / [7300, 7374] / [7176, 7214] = 0.195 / 21.2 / 30.9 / 26.5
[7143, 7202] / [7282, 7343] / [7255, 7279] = 0.185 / 21.6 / 26.3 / 24.8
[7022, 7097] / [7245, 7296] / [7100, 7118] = 0.015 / 21.3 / 21.4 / 21.3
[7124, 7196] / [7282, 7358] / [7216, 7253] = 0.137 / 21.6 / 28.2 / 24.7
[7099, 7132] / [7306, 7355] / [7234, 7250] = 0.227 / 20.9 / 31.9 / 27.4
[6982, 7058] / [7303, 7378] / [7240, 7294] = 0.313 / 21.1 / 30.9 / 28.6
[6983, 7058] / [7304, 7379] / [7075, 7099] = 0.105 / 21.1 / 30.9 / 23.1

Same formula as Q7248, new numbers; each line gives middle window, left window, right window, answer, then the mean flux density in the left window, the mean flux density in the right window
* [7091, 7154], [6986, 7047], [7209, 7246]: 0.4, 21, 21.7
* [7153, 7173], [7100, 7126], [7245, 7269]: 0.4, 20.8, 21.6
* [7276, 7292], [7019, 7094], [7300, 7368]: 4.3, 21.3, 30.9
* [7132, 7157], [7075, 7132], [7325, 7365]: 1.7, 20.9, 35.3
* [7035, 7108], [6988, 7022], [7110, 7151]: -0.6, 21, 21.4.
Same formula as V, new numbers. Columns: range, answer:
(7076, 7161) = 21.1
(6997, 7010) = 21.1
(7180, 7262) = 21.9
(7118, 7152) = 21.5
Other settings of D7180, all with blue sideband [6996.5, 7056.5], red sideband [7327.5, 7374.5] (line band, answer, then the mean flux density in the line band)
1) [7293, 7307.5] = 5.0 angstrom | 21.8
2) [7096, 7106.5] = 1.4 angstrom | 21.1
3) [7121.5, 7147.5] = 4.3 angstrom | 21.7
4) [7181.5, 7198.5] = 3.6 angstrom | 22.3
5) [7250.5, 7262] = 3.5 angstrom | 21.8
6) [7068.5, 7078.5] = 0.9 angstrom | 21.2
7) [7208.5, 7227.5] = 5.1 angstrom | 21.7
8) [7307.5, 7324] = 5.5 angstrom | 22.7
